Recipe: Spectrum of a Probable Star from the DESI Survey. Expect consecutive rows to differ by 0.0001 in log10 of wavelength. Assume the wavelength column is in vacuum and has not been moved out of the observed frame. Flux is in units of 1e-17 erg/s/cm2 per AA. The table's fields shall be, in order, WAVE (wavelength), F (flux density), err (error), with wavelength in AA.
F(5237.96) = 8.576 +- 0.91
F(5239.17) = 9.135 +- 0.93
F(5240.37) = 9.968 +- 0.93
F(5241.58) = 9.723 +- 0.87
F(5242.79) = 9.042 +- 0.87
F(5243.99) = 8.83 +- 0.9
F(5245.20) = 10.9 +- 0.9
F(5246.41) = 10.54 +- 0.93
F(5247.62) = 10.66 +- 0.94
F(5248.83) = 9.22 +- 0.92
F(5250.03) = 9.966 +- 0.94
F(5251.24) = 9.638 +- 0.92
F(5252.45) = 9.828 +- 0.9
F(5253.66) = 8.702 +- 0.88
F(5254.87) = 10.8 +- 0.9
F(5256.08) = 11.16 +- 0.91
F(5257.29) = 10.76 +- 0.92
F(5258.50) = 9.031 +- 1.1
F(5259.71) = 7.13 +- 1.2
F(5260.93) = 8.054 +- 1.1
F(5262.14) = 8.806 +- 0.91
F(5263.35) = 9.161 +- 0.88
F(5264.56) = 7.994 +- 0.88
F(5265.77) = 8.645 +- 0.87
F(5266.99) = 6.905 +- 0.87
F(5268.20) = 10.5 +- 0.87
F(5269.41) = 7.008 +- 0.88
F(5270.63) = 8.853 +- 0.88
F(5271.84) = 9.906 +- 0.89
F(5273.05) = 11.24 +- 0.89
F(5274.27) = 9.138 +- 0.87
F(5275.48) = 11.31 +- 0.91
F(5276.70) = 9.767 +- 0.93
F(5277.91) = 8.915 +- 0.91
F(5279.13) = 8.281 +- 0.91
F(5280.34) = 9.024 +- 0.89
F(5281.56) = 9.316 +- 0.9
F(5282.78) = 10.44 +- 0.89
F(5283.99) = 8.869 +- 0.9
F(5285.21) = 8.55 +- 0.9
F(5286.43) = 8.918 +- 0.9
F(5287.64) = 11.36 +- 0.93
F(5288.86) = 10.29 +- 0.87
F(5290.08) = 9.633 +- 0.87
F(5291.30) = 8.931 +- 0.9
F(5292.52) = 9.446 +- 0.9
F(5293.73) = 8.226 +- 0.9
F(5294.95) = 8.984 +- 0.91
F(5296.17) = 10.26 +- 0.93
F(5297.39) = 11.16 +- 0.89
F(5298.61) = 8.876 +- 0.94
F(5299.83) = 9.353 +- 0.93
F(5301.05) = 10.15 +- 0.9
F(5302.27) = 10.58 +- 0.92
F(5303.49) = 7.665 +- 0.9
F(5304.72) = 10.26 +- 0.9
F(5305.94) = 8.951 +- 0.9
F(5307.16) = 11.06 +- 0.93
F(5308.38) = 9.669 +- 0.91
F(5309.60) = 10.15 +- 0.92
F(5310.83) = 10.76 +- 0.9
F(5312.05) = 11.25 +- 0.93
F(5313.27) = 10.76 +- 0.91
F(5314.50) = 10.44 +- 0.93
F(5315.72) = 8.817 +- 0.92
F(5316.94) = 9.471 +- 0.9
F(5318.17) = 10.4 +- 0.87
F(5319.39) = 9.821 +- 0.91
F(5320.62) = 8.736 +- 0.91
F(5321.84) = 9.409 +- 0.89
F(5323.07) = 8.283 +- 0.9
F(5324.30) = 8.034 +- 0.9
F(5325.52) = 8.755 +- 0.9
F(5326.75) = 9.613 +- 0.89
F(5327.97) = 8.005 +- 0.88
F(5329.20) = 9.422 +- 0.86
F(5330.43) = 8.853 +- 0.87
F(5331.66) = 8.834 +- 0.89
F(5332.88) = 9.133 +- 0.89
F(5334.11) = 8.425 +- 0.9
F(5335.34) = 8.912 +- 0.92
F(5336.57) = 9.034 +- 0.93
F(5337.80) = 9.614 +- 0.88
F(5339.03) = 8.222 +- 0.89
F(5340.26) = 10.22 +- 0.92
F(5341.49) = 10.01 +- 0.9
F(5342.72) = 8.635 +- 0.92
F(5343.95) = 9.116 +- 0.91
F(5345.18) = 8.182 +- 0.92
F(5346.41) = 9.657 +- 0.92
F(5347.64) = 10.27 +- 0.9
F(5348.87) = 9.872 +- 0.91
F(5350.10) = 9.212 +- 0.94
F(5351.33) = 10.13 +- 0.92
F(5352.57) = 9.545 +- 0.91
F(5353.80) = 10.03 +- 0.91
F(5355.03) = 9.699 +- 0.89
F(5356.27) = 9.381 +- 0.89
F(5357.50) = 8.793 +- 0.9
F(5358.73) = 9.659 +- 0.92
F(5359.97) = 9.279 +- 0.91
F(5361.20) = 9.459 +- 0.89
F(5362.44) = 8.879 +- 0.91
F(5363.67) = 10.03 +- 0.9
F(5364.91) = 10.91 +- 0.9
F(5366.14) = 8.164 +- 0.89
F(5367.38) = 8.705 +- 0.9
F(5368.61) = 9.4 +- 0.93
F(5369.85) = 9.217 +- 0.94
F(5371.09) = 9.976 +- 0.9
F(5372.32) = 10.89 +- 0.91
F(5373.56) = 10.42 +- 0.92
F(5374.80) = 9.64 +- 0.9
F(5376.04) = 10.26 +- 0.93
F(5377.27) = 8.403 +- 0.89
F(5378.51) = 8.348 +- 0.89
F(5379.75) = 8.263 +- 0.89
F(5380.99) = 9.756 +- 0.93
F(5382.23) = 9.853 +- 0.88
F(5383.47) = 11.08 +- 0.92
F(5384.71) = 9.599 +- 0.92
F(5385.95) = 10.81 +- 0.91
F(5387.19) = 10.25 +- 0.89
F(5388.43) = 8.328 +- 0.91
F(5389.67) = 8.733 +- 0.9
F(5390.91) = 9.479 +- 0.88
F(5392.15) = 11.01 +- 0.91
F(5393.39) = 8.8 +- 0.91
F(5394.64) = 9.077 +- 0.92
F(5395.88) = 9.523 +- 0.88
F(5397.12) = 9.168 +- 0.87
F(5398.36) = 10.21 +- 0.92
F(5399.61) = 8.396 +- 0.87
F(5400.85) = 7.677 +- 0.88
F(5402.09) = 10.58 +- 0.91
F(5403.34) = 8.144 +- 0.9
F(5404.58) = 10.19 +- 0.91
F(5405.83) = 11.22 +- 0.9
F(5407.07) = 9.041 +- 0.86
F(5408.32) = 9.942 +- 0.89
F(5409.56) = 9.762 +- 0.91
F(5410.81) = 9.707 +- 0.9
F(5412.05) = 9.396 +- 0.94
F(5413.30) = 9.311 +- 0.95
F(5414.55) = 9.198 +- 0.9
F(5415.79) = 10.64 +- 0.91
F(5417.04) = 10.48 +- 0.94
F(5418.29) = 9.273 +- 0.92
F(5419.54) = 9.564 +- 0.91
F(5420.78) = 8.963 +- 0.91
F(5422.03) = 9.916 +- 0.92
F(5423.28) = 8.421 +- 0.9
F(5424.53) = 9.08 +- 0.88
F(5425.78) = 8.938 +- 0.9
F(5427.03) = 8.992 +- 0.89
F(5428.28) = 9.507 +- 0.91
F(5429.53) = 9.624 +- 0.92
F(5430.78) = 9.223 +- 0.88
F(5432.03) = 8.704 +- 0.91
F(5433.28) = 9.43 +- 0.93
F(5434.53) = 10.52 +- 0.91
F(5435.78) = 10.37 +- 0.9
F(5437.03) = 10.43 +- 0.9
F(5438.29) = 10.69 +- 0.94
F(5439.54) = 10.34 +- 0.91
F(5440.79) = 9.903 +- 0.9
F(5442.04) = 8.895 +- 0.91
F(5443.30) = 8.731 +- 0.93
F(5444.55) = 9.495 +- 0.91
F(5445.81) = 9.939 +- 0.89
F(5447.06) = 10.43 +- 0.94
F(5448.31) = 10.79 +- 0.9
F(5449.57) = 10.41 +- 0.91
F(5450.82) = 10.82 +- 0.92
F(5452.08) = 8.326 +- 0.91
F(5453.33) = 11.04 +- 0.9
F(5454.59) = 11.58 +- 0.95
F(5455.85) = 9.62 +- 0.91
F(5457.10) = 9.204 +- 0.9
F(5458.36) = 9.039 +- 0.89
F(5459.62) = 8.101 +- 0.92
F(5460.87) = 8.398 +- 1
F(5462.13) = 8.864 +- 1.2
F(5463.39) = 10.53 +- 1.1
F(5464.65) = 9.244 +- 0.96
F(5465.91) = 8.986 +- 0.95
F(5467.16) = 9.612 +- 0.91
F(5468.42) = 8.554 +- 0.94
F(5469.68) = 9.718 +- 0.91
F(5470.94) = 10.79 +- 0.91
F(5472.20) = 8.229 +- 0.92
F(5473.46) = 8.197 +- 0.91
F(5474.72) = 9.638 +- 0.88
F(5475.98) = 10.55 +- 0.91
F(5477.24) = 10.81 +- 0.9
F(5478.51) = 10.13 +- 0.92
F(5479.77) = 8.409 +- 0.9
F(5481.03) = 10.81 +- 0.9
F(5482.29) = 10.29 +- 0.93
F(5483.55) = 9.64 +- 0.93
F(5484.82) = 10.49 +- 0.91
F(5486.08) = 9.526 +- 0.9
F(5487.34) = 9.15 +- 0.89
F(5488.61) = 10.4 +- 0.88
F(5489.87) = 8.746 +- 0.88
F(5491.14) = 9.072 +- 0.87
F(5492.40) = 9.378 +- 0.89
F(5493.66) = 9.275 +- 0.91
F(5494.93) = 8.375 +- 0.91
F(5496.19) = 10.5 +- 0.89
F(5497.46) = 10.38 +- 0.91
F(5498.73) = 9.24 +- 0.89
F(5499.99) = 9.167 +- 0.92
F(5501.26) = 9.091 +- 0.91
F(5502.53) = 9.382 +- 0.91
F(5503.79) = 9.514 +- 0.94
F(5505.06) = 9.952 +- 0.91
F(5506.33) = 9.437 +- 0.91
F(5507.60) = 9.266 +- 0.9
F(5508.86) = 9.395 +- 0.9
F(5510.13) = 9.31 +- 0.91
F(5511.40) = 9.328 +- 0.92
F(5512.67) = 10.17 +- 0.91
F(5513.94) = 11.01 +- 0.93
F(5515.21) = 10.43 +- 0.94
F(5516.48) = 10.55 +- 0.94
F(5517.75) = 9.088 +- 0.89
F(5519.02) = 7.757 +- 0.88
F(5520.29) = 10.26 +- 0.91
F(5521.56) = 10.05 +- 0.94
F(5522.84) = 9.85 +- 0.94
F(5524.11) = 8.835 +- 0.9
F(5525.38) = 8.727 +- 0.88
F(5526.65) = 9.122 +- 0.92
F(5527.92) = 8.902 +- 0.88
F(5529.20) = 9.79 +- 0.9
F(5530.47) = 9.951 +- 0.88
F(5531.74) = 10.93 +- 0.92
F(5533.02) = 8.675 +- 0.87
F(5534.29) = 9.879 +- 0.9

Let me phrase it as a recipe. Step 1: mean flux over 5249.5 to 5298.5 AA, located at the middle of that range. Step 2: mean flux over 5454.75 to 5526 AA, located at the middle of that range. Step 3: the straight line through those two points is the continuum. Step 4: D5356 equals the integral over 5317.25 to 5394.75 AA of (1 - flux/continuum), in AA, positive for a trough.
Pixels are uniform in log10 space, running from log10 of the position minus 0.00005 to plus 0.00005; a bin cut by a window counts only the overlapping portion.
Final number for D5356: 0.4 AA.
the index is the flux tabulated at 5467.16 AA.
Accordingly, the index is 9.612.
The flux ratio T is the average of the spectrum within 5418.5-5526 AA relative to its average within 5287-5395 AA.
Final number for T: 1.01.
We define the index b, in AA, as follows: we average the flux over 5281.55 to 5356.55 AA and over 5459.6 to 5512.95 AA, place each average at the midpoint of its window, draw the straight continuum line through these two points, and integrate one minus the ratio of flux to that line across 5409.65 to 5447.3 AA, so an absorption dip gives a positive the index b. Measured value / -0.40 AA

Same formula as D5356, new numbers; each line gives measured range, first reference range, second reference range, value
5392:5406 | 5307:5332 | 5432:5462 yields 0.4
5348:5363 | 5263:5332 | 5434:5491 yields 0.0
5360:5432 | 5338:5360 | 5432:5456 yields 1.9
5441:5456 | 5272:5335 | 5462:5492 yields -0.7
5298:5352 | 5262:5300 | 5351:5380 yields -0.1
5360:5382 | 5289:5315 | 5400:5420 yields 0.6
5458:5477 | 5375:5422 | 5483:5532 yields 0.6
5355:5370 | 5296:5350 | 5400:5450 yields 0.3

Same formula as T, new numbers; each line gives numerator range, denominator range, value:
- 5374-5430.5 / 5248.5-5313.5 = 1.00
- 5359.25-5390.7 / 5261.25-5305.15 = 1.02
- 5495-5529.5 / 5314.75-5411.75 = 1.02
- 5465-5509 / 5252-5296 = 1.03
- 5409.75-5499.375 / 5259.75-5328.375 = 1.02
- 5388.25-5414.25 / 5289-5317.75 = 0.96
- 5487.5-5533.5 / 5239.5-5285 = 1.01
